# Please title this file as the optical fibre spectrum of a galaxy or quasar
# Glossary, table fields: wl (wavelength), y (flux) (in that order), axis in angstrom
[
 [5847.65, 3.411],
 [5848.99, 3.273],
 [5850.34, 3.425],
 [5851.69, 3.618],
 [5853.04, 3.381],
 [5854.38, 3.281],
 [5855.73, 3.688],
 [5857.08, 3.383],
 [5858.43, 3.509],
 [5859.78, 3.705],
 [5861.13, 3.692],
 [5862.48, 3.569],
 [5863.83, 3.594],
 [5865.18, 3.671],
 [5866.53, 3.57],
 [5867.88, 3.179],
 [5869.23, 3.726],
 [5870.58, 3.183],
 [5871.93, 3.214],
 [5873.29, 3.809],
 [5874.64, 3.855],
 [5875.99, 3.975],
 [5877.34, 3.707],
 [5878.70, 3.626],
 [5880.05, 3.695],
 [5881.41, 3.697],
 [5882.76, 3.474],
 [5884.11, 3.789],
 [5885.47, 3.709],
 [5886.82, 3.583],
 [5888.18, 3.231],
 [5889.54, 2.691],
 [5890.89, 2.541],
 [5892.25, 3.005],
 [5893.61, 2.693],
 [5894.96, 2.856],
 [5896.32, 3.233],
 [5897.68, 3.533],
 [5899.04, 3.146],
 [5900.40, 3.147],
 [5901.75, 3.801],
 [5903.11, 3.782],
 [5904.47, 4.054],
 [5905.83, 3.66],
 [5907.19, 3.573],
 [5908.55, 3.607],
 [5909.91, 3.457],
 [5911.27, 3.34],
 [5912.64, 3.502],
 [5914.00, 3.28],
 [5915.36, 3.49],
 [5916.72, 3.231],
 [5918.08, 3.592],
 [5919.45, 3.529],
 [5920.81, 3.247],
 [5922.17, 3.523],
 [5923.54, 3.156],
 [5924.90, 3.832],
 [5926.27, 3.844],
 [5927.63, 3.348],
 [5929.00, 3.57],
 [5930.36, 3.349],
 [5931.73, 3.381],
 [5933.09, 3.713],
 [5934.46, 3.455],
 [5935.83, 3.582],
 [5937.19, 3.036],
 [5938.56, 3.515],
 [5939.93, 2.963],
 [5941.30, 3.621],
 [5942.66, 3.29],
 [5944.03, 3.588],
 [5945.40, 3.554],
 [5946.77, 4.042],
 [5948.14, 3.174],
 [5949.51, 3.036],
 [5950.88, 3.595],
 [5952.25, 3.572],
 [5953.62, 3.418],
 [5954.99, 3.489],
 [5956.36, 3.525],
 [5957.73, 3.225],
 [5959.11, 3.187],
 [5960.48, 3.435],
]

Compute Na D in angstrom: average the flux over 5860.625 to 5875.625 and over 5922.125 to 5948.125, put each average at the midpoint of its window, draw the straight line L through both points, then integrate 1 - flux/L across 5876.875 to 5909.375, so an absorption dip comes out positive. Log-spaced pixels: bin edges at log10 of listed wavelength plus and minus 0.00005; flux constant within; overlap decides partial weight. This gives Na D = 1.1 angstrom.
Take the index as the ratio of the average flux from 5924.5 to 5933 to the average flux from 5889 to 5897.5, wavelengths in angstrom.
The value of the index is 1.2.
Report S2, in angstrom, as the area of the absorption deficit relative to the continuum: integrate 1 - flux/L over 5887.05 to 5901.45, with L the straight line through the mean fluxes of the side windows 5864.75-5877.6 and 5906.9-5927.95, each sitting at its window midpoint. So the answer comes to 2.0 angstrom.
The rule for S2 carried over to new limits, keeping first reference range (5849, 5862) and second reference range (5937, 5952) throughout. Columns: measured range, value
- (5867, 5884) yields -0.6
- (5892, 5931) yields 0.2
